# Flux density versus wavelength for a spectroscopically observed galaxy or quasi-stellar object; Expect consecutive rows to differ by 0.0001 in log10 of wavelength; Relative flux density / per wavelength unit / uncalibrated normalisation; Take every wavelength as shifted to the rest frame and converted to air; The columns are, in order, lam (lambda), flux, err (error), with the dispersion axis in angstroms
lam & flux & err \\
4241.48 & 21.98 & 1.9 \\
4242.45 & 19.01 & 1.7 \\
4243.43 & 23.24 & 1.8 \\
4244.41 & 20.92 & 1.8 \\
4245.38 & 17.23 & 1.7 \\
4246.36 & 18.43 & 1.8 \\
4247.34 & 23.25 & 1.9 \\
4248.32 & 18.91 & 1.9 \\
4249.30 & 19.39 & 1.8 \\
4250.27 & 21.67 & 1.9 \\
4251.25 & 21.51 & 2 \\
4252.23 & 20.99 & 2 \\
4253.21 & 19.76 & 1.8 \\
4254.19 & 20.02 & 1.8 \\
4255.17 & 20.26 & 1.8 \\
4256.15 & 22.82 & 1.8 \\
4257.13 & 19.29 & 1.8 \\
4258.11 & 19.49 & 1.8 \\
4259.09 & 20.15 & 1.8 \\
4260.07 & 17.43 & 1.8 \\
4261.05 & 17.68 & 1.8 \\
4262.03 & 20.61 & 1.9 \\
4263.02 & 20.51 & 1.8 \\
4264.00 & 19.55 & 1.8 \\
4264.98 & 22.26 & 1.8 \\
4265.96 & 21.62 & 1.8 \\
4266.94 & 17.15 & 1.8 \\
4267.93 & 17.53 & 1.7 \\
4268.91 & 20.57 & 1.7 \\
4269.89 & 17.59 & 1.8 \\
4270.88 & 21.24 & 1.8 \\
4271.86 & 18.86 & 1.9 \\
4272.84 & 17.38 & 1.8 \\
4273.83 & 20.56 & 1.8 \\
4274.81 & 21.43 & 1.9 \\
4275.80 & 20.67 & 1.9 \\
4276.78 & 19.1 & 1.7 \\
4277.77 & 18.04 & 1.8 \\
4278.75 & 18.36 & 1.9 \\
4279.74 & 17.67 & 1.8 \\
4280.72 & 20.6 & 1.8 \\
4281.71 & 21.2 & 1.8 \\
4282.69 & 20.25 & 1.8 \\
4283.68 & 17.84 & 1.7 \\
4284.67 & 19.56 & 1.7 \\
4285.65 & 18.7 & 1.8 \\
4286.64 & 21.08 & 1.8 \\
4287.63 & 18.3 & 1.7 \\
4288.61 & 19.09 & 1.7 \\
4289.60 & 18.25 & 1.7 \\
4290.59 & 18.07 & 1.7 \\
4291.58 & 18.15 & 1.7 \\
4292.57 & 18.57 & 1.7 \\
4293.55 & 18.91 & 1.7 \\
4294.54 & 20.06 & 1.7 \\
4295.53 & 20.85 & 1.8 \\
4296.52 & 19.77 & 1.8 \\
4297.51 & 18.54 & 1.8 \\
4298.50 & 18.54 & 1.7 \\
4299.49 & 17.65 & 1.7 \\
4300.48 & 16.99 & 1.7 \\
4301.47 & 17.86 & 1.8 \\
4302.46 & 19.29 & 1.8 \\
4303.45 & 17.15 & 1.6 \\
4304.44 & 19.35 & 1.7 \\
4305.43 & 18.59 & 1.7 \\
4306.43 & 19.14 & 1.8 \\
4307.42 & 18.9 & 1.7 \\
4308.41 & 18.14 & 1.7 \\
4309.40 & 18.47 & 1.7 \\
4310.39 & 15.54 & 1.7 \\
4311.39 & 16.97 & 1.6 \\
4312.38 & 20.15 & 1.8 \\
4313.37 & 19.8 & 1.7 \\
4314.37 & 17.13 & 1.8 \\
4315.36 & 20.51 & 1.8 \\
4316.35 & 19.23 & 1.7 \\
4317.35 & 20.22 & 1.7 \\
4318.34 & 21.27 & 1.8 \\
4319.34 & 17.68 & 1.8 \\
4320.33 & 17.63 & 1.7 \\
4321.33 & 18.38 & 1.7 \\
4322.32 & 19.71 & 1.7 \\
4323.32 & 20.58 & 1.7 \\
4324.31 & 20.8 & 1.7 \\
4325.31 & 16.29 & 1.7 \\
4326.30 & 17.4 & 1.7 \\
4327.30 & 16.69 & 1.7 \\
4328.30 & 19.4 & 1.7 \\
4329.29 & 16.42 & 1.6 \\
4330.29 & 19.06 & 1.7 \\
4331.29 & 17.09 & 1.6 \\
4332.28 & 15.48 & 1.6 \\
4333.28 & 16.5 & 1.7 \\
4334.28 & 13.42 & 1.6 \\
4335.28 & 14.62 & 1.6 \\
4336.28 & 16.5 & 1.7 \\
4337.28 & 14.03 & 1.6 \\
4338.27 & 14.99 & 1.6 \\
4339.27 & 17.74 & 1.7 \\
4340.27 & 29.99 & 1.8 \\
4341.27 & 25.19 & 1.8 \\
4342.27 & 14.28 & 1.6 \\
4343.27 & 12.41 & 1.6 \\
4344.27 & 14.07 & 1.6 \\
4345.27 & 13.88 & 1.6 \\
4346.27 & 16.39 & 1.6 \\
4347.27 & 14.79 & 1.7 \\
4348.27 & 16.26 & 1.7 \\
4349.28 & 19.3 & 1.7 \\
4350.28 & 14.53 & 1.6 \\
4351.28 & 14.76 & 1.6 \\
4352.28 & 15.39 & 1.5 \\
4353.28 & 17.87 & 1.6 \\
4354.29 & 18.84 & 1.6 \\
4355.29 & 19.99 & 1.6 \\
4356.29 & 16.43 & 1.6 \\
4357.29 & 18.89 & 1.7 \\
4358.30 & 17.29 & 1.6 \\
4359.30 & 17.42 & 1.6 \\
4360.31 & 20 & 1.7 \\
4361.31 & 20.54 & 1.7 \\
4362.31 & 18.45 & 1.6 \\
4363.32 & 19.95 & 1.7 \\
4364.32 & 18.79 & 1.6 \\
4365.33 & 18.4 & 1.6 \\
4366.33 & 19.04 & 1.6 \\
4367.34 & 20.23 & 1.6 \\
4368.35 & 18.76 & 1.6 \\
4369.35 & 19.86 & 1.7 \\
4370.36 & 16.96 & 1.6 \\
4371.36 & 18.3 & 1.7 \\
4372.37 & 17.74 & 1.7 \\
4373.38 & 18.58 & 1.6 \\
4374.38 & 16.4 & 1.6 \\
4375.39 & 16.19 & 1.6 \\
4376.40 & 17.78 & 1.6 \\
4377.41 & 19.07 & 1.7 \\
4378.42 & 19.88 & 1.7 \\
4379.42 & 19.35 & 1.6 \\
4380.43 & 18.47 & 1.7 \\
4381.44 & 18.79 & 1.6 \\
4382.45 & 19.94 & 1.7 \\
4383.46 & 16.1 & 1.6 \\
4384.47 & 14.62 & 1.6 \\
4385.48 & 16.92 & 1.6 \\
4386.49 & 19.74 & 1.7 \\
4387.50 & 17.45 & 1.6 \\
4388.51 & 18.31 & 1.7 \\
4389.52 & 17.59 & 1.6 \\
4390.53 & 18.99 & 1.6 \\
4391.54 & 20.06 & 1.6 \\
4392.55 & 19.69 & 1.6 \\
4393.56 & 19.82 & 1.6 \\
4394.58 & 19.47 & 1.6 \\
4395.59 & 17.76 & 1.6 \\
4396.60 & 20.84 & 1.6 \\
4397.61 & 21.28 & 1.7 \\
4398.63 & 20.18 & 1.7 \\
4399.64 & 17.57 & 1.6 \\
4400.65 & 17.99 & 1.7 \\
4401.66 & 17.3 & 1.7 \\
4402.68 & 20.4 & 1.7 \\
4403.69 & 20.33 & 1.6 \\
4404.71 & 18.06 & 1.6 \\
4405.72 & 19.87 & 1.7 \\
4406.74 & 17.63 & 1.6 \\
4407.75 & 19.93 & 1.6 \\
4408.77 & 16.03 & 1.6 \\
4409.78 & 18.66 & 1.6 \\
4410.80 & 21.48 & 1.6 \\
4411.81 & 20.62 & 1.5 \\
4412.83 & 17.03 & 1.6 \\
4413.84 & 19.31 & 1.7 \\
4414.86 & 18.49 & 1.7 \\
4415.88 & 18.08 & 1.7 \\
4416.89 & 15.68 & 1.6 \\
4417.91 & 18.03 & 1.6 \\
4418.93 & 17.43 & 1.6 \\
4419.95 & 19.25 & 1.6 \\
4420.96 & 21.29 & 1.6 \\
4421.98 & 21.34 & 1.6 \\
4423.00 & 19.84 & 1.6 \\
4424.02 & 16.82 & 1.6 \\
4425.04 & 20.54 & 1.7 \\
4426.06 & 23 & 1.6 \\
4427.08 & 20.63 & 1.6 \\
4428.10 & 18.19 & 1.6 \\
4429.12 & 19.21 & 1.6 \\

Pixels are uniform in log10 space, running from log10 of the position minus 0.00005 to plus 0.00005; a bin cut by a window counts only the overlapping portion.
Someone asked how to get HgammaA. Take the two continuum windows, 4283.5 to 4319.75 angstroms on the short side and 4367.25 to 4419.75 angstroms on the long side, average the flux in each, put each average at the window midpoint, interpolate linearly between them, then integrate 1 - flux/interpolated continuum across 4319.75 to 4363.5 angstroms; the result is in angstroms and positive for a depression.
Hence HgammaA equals 2.81 angstroms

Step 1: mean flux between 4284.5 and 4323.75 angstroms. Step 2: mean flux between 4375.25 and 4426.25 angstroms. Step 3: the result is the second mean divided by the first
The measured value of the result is 1.00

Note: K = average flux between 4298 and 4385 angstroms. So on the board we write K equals 17.9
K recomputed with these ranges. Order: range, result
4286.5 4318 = 18.7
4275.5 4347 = 18.3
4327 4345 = 17.1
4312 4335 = 18.3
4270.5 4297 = 19.3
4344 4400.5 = 18.1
